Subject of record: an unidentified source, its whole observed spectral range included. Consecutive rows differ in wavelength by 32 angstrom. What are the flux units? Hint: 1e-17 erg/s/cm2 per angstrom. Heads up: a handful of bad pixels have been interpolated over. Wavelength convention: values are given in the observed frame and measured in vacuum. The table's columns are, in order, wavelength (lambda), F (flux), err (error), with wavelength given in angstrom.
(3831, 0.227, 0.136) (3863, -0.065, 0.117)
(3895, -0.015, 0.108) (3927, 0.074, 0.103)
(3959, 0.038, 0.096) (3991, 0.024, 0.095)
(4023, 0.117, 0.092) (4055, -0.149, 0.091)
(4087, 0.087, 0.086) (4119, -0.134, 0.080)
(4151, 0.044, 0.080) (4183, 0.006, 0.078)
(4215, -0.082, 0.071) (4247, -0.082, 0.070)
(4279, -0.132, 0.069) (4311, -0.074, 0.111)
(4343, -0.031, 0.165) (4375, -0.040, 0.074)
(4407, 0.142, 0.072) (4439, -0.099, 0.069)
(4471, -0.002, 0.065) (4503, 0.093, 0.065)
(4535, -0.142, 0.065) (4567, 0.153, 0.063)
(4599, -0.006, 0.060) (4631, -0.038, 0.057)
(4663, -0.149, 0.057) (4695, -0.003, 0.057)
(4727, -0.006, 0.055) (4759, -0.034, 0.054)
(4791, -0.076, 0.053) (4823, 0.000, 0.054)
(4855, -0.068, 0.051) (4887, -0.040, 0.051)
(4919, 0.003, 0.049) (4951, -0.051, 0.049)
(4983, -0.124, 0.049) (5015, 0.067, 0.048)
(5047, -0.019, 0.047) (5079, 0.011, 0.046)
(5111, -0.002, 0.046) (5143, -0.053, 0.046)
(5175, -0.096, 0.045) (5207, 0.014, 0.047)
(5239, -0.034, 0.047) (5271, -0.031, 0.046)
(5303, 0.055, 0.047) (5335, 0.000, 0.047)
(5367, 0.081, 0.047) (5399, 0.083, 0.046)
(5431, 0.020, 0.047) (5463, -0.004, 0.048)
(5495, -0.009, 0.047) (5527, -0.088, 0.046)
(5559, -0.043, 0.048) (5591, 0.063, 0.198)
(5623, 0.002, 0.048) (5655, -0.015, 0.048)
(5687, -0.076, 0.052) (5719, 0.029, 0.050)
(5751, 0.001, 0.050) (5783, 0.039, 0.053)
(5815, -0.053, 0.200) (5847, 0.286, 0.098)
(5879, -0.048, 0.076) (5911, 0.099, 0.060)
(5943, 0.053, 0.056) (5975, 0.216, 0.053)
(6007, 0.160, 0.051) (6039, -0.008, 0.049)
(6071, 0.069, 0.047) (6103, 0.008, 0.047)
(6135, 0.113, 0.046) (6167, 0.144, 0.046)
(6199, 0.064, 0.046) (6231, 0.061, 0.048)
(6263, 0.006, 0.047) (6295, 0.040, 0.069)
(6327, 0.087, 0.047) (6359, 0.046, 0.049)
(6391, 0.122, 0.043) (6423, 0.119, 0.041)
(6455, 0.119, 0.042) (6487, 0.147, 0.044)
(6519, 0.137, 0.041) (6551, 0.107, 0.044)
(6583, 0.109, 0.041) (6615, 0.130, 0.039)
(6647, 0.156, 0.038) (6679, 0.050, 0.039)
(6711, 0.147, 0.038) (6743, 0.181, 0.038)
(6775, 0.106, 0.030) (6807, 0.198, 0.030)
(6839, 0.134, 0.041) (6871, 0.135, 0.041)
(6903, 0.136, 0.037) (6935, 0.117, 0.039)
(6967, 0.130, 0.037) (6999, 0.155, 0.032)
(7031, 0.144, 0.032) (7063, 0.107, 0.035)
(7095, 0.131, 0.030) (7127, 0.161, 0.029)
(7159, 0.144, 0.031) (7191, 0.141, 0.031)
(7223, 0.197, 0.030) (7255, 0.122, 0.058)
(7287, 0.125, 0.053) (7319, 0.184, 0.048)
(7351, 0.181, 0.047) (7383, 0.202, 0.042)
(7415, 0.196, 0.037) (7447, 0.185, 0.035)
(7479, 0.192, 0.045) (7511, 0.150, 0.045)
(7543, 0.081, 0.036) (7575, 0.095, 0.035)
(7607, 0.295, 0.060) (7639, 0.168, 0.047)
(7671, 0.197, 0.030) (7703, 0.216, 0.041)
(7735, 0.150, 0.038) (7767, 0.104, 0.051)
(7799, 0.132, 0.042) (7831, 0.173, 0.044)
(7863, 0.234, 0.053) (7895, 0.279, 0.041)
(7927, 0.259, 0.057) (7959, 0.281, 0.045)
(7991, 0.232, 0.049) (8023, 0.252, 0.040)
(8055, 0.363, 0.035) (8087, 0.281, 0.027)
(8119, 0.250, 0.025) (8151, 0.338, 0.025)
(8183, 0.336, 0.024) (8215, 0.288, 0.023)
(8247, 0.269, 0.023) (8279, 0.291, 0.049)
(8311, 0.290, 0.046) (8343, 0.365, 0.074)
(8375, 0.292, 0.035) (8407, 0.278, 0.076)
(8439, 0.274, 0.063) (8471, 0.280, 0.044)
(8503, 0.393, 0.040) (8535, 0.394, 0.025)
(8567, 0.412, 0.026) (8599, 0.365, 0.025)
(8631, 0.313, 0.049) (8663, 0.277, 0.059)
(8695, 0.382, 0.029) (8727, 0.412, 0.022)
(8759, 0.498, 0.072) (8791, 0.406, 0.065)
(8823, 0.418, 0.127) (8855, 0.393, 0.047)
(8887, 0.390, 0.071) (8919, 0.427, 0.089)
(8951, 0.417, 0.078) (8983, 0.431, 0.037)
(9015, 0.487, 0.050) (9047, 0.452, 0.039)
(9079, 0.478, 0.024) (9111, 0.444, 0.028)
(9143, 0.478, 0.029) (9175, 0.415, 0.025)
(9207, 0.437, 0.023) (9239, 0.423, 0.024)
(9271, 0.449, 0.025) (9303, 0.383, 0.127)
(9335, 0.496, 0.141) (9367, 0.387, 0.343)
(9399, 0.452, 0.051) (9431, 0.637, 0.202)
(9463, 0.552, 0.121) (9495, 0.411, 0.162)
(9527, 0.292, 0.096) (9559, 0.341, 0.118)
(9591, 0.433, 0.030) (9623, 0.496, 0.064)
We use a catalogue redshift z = 0.967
